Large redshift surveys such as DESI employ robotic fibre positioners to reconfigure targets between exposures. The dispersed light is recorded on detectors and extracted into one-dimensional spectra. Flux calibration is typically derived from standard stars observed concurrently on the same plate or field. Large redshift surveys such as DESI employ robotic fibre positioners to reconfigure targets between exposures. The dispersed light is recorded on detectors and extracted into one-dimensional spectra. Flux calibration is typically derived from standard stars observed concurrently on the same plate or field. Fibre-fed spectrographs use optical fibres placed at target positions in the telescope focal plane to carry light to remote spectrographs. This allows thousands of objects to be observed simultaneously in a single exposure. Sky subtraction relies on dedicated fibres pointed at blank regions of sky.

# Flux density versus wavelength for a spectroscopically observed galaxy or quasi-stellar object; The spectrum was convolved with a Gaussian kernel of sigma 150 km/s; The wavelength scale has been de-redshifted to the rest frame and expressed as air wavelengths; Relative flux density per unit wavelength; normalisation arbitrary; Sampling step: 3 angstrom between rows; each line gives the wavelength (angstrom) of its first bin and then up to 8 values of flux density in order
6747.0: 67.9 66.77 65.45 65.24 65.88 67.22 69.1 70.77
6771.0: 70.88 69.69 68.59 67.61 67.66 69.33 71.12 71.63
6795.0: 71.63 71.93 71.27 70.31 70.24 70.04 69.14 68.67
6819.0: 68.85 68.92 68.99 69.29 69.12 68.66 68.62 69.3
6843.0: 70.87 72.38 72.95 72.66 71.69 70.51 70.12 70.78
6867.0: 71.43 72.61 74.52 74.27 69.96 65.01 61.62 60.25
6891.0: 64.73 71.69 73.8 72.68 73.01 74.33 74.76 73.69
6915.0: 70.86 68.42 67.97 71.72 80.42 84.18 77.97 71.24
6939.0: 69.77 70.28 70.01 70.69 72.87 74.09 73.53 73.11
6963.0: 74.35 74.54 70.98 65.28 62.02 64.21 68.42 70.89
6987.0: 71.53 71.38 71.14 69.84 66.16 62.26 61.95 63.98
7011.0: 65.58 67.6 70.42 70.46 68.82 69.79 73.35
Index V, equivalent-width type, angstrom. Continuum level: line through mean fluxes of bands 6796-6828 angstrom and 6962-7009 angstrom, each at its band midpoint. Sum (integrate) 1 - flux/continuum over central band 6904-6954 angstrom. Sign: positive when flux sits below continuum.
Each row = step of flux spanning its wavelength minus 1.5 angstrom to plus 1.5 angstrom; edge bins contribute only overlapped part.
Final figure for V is -3.3 angstrom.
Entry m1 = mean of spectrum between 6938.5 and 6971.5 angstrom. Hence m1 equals 72.1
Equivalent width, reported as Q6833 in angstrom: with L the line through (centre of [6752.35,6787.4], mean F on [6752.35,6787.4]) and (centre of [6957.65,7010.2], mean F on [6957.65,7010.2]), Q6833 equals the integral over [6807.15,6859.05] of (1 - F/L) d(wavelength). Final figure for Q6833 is -1.4 angstrom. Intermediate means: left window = 68.2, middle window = 70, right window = 68.4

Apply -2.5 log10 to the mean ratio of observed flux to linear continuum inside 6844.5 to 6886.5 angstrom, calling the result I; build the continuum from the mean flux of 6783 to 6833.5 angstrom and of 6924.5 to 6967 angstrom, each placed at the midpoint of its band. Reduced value 0.01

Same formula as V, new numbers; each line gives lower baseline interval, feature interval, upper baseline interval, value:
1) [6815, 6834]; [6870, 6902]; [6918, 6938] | 1.5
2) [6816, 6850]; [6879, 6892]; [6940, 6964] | 1.3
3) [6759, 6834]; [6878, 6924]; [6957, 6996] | 0.1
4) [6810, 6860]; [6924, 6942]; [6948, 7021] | -1.7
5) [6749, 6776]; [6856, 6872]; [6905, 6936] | 0.2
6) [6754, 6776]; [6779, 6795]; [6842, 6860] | -0.1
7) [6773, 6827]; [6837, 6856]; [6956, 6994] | -0.4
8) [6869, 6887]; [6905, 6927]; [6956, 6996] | -0.8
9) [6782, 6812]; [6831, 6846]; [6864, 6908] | 0.1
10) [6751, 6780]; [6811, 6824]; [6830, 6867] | 0.1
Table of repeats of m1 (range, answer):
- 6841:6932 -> 71.5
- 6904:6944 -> 73.5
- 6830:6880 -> 71.2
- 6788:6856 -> 70.3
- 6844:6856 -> 72.4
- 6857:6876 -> 71.9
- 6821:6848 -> 69.6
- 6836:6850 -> 70.8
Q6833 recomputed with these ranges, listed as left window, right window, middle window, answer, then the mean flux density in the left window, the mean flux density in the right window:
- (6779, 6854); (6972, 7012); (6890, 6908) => -0.9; 70.1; 66.8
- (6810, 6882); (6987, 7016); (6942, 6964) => -1.4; 70.5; 67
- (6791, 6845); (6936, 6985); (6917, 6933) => -1.1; 69.9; 70.3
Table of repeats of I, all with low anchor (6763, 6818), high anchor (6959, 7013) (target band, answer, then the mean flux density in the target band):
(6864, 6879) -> -0.053 mag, 72.6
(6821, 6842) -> 0.008 mag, 69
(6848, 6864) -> -0.033 mag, 71.5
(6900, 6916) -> -0.068 mag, 73.3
